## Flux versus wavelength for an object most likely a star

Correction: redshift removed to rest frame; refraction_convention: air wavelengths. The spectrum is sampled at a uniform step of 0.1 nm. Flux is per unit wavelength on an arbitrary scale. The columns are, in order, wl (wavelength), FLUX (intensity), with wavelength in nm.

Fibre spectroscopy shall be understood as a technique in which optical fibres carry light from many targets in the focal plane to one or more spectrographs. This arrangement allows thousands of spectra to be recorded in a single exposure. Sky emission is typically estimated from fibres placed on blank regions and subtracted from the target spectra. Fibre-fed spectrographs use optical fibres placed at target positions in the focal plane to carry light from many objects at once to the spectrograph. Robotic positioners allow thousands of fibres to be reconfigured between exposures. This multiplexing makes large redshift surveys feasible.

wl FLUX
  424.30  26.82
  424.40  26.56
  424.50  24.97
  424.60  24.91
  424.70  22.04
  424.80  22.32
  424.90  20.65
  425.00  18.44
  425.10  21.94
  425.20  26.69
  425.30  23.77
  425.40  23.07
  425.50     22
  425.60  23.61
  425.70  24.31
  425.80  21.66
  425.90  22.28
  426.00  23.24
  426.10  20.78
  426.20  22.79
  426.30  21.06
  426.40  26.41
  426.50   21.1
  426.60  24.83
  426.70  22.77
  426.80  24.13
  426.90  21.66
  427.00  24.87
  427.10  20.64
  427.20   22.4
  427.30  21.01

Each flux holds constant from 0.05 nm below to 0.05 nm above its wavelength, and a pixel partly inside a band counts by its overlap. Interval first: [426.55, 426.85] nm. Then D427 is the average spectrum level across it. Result 23.9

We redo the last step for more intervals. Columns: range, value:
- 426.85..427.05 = 23.3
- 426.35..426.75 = 23.8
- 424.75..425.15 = 20.8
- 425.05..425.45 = 23.9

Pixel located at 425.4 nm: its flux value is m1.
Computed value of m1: 23.07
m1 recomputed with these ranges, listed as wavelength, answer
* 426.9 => 21.66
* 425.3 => 23.77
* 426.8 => 24.13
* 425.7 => 24.31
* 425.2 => 26.69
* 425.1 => 21.94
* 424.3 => 26.82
